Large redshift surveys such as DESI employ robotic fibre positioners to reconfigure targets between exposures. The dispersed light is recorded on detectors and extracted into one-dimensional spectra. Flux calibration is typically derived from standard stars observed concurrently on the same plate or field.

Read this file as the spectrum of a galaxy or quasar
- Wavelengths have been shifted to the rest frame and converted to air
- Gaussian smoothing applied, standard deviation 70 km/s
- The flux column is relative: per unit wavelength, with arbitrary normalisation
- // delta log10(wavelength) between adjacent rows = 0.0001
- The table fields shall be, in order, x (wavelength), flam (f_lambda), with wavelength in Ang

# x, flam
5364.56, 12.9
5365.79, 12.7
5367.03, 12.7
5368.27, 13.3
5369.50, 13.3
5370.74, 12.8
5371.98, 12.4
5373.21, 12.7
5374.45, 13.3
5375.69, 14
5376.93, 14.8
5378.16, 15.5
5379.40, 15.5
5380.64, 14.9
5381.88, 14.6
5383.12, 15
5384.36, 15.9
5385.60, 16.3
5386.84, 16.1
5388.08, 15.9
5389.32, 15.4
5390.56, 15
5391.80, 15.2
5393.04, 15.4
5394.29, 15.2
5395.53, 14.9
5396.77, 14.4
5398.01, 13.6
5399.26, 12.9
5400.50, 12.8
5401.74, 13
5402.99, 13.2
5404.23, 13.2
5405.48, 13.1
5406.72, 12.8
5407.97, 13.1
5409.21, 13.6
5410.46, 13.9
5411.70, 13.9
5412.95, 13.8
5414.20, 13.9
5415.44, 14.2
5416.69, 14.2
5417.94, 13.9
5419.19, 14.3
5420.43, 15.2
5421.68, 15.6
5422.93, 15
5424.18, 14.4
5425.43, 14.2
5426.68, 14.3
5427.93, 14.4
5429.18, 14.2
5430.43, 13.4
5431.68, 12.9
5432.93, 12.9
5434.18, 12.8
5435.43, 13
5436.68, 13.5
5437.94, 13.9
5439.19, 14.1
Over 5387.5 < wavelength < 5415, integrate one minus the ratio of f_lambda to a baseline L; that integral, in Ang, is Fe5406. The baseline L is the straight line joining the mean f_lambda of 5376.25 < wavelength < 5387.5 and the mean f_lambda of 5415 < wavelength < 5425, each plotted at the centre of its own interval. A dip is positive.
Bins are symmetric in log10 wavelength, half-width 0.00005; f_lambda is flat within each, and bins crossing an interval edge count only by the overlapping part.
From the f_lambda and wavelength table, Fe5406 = 1.8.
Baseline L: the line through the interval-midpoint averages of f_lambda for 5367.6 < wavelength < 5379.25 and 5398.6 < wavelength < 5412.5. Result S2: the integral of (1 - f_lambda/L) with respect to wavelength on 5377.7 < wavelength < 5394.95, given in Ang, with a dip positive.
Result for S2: -2.5 Ang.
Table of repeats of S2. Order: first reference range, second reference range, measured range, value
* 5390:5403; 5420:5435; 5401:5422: 0.5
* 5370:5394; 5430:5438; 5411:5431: -1.1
